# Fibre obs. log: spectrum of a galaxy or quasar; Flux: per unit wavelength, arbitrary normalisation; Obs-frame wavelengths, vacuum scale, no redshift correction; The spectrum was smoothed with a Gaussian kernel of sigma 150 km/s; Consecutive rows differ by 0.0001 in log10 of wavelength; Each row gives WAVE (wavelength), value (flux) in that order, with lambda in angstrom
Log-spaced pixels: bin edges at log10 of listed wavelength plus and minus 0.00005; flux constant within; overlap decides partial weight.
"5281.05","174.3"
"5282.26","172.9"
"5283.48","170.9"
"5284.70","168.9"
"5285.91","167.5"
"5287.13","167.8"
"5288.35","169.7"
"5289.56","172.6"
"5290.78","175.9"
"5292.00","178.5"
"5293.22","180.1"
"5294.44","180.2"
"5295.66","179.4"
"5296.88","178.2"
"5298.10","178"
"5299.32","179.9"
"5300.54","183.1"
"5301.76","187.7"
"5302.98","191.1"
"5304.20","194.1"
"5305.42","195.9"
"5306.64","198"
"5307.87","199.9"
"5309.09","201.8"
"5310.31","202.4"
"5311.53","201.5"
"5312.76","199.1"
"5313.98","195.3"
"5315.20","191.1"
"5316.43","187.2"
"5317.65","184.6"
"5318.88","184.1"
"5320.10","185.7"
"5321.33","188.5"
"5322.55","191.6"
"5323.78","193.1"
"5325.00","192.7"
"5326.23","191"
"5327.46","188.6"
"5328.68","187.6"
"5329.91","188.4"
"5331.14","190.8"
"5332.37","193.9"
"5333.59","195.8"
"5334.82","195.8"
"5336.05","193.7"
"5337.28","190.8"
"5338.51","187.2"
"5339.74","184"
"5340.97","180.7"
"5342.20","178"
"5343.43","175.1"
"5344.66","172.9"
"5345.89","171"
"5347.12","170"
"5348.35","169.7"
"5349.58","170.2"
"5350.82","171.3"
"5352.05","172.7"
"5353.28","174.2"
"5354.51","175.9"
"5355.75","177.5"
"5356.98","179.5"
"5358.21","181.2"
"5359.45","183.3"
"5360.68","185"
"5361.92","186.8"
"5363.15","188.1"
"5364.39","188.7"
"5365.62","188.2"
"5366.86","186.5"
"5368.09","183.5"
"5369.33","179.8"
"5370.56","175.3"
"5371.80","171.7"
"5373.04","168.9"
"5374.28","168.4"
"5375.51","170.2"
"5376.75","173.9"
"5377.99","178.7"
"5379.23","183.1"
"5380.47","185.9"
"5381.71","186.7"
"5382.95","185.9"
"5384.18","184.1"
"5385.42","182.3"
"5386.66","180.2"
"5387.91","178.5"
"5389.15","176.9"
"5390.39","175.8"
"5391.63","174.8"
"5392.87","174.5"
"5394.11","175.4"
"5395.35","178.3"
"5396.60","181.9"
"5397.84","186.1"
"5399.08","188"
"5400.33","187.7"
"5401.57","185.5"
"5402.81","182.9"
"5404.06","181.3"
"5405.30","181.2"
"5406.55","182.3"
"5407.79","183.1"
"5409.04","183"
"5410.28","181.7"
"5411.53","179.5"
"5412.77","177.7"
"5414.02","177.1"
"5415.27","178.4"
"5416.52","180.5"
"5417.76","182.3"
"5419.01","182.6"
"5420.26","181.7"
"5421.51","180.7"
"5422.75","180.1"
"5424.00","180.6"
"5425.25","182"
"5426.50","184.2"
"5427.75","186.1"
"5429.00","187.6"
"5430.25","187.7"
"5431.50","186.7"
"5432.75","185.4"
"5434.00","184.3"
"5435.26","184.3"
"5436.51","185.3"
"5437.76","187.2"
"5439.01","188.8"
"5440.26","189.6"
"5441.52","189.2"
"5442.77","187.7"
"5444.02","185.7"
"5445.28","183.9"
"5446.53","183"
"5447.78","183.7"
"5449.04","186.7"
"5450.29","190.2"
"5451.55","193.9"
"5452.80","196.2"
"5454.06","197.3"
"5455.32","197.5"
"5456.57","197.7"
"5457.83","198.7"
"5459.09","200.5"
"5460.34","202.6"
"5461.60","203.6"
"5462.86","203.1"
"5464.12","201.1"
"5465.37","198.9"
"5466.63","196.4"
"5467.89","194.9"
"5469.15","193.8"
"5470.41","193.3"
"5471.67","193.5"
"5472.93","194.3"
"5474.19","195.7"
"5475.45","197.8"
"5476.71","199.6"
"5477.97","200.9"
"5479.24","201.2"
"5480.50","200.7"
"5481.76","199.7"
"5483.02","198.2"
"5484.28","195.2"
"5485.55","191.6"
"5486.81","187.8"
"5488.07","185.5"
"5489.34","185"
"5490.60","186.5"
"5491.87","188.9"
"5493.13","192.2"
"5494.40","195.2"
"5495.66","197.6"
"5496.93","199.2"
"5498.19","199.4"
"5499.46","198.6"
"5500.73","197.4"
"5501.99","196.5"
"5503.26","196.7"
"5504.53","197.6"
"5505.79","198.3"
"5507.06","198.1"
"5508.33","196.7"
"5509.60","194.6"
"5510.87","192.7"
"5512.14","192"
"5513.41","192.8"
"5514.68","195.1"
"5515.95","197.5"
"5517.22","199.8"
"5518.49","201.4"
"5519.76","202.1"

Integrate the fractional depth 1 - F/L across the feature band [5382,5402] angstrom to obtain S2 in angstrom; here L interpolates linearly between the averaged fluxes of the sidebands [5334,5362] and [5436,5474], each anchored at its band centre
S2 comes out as 0.4 angstrom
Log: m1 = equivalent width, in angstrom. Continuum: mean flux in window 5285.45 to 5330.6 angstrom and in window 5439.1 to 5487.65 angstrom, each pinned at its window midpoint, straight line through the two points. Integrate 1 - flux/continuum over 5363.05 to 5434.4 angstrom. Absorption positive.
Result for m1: 3.8 angstrom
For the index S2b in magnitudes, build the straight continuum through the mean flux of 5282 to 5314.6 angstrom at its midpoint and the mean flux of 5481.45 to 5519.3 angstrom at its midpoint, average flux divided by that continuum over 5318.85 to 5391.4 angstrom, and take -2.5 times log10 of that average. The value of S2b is 0.03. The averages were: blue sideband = 184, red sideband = 195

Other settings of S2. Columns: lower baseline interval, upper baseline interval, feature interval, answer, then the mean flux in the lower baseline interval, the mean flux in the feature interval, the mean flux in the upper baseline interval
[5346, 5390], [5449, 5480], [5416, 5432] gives 0.5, 179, 183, 197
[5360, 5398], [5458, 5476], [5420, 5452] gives 1.0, 180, 186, 198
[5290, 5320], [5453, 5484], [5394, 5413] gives 1.2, 188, 183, 198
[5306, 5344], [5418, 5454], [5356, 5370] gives 0.4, 191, 184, 186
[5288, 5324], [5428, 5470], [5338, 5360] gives 1.5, 188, 176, 192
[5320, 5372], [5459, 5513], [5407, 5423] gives 0.7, 183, 181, 196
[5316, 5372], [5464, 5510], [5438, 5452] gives 0.3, 183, 187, 196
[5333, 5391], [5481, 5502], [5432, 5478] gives -0.7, 180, 193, 194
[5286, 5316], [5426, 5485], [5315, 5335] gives -0.3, 186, 190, 193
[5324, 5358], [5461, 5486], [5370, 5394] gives 1.2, 182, 178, 198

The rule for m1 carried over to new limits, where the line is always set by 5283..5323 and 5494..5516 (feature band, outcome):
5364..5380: 0.9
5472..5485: -0.2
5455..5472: -0.4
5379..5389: 0.4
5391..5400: 0.5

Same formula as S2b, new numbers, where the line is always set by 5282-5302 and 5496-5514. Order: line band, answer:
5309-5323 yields -0.084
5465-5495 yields -0.002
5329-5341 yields -0.061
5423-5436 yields 0.026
